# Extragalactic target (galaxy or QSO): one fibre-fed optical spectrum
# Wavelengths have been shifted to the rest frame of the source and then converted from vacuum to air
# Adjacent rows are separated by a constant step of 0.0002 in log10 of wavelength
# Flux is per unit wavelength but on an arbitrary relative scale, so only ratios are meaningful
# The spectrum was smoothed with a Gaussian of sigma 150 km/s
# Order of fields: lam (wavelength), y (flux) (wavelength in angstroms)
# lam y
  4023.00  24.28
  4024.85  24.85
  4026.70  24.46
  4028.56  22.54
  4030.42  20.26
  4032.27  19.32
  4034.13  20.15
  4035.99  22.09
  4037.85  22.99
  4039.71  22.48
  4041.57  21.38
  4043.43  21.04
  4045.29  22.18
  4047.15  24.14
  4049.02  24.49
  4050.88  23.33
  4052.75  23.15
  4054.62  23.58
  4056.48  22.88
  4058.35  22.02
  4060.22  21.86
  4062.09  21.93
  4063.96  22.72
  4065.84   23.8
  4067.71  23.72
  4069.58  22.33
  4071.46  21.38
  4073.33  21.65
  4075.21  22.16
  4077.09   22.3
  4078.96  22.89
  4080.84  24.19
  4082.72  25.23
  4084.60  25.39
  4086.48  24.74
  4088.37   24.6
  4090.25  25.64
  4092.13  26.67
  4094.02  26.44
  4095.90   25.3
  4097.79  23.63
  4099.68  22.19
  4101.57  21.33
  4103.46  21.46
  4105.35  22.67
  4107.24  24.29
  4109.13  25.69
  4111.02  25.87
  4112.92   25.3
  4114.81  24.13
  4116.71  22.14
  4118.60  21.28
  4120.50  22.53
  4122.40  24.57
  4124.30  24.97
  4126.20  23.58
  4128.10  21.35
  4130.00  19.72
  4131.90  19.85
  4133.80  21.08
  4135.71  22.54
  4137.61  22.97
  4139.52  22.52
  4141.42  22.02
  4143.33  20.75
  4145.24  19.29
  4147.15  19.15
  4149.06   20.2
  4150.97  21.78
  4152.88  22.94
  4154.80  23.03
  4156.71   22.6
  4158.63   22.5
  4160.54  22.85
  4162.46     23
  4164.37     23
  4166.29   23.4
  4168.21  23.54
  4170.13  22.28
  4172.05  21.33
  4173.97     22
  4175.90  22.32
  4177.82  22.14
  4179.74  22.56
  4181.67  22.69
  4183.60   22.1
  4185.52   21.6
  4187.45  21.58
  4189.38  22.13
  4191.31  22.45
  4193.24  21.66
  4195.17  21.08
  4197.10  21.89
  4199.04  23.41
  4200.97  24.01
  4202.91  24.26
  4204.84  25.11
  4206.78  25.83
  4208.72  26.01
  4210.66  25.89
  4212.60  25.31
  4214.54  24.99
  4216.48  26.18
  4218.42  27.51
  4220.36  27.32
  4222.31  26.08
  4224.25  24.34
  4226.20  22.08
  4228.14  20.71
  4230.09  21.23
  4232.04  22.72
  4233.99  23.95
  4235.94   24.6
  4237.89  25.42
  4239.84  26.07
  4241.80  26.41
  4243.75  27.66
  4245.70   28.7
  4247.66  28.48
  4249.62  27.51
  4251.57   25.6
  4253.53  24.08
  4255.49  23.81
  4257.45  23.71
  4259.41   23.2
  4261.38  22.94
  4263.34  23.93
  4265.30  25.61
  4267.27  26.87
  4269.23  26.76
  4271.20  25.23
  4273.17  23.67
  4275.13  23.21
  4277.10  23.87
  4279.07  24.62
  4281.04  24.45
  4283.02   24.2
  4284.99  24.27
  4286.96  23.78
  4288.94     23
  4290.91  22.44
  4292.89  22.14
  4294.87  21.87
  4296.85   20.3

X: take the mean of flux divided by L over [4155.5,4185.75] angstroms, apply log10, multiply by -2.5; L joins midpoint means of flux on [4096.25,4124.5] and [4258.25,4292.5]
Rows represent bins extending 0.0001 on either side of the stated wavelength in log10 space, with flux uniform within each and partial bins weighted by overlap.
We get 0.06 mag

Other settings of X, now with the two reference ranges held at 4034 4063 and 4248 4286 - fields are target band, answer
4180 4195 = 0.09 mag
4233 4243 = -0.04 mag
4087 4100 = -0.09 mag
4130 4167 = 0.08 mag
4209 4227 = -0.06 mag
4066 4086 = -0.02 mag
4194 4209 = 0.01 mag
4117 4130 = 0.02 mag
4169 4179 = 0.08 mag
